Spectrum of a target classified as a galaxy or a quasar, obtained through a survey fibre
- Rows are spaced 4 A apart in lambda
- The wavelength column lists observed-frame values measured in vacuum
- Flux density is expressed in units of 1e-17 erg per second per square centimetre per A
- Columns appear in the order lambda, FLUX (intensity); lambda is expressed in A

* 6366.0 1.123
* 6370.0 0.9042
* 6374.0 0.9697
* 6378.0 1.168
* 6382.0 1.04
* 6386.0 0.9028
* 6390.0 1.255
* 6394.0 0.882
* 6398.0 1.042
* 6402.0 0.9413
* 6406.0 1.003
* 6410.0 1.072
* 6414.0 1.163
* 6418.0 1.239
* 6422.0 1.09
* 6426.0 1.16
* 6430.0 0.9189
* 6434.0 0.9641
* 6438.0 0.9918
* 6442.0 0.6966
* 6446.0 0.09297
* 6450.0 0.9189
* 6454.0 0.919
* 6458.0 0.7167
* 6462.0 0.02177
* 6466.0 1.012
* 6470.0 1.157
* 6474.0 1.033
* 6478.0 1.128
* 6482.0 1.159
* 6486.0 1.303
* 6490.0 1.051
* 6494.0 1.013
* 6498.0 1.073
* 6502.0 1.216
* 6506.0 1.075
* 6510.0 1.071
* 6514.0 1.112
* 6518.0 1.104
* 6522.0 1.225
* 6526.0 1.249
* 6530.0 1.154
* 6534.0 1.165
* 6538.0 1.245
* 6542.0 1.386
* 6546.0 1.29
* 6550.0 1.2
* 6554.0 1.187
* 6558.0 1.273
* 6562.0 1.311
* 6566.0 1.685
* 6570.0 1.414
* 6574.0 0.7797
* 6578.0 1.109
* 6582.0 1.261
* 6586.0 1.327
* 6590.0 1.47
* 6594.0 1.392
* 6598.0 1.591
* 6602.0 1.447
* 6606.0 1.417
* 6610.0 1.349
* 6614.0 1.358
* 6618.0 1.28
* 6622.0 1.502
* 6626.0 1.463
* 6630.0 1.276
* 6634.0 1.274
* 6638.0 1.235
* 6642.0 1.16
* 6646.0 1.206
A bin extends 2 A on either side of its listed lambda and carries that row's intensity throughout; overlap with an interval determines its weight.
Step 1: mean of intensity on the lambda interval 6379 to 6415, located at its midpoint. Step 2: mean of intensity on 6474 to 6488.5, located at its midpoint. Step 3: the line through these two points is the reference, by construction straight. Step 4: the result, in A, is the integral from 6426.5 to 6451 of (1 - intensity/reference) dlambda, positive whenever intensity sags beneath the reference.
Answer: 7.05 A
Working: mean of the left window 1.03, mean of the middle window 0.782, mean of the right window 1.17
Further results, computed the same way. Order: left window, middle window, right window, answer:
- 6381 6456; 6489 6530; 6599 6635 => 1.2 A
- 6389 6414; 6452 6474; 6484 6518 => 6.0 A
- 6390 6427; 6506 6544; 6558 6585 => 0.8 A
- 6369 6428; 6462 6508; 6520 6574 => 4.7 A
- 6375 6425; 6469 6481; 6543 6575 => 0.7 A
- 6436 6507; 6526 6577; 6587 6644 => -3.7 A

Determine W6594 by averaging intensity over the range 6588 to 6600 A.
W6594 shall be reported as 1.48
